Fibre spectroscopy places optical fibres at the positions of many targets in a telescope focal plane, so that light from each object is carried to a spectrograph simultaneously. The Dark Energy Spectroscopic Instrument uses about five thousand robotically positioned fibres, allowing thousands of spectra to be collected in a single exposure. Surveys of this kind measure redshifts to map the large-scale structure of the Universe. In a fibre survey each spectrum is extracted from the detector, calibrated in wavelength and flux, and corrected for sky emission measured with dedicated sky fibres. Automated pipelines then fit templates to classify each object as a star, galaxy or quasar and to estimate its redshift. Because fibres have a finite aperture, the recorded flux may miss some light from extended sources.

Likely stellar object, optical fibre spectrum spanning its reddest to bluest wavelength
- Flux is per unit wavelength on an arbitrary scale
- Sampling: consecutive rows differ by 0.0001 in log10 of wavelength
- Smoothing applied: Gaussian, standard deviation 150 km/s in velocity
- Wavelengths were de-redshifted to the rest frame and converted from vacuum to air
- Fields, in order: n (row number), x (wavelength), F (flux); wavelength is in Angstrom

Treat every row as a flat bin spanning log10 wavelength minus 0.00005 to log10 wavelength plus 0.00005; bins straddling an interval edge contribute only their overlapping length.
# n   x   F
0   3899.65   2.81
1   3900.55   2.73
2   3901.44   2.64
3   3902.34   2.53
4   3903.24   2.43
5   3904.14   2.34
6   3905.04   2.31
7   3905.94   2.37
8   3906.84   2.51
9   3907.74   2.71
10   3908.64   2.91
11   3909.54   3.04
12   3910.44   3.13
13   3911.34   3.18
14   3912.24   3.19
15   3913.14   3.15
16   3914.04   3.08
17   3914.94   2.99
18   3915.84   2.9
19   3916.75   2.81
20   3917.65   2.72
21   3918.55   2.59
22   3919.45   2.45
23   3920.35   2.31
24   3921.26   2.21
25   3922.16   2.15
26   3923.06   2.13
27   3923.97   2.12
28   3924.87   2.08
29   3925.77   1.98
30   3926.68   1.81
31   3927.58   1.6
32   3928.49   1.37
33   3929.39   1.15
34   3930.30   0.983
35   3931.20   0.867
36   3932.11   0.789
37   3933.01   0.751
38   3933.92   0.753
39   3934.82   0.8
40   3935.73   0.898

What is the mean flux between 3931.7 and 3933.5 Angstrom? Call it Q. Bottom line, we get 0.77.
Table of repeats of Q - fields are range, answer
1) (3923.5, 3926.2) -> 2.06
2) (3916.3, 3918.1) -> 2.77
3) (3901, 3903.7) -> 2.53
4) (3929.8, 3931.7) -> 0.925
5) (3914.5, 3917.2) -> 2.89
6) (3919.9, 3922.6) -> 2.22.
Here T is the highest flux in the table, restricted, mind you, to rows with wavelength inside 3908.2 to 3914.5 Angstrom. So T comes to 3.19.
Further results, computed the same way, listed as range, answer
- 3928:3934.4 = 1.37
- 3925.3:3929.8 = 1.98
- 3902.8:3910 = 3.04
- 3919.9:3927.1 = 2.31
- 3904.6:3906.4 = 2.37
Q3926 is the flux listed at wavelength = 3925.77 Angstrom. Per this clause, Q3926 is 1.98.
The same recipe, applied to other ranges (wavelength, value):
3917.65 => 2.72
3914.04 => 3.08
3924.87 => 2.08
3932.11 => 0.789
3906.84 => 2.51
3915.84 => 2.9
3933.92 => 0.753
